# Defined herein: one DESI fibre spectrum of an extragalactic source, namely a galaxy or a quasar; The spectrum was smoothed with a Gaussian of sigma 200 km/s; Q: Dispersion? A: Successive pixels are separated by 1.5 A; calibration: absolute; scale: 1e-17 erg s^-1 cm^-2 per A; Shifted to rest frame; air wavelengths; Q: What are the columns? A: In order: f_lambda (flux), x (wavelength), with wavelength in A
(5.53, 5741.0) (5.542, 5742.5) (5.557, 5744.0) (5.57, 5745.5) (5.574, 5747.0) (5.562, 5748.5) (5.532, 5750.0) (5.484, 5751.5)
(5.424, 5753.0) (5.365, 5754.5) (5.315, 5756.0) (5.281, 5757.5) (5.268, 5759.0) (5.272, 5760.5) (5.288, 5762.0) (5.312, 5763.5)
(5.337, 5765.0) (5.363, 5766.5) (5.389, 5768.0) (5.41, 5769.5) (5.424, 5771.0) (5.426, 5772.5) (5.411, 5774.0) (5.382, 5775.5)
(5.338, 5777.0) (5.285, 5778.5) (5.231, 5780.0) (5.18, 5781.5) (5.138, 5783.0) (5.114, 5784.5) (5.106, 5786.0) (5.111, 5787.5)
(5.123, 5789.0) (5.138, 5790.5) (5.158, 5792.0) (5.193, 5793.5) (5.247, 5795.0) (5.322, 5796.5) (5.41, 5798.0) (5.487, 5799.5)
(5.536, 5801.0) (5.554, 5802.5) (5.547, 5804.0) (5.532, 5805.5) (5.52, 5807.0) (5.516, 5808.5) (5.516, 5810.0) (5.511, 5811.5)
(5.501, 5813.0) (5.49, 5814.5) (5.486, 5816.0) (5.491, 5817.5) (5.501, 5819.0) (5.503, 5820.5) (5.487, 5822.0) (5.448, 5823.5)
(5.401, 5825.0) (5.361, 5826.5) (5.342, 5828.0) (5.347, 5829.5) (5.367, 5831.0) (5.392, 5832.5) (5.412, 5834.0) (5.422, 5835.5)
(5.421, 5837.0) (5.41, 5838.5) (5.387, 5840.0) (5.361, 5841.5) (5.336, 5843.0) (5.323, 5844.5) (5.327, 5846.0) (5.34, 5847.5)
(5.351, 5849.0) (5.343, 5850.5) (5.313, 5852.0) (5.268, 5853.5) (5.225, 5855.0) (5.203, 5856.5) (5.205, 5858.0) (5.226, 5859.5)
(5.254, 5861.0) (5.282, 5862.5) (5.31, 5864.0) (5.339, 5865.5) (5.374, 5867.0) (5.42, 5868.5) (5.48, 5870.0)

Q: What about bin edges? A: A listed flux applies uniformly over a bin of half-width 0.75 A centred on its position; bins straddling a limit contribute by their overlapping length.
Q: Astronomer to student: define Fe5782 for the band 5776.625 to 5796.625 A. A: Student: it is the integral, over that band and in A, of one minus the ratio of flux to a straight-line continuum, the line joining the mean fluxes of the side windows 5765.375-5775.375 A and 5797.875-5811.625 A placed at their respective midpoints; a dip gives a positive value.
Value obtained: 1.0 A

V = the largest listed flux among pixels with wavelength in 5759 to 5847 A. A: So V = 5.554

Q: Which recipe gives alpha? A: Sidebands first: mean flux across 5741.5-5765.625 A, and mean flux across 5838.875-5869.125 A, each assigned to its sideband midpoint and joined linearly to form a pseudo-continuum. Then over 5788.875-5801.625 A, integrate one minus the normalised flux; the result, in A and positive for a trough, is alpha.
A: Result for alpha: 0.18 A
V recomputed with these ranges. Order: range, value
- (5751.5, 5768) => 5.484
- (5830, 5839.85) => 5.422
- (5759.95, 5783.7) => 5.426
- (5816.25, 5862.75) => 5.503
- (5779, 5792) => 5.231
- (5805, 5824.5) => 5.532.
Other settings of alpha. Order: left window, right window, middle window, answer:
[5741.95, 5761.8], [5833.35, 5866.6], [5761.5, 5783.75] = 0.35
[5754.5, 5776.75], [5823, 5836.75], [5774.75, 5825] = 0.03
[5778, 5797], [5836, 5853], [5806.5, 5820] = -0.63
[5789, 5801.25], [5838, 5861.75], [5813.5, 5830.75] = -0.47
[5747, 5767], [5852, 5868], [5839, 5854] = -0.14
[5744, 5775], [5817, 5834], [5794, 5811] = -0.17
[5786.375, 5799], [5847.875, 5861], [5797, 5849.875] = -1.98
